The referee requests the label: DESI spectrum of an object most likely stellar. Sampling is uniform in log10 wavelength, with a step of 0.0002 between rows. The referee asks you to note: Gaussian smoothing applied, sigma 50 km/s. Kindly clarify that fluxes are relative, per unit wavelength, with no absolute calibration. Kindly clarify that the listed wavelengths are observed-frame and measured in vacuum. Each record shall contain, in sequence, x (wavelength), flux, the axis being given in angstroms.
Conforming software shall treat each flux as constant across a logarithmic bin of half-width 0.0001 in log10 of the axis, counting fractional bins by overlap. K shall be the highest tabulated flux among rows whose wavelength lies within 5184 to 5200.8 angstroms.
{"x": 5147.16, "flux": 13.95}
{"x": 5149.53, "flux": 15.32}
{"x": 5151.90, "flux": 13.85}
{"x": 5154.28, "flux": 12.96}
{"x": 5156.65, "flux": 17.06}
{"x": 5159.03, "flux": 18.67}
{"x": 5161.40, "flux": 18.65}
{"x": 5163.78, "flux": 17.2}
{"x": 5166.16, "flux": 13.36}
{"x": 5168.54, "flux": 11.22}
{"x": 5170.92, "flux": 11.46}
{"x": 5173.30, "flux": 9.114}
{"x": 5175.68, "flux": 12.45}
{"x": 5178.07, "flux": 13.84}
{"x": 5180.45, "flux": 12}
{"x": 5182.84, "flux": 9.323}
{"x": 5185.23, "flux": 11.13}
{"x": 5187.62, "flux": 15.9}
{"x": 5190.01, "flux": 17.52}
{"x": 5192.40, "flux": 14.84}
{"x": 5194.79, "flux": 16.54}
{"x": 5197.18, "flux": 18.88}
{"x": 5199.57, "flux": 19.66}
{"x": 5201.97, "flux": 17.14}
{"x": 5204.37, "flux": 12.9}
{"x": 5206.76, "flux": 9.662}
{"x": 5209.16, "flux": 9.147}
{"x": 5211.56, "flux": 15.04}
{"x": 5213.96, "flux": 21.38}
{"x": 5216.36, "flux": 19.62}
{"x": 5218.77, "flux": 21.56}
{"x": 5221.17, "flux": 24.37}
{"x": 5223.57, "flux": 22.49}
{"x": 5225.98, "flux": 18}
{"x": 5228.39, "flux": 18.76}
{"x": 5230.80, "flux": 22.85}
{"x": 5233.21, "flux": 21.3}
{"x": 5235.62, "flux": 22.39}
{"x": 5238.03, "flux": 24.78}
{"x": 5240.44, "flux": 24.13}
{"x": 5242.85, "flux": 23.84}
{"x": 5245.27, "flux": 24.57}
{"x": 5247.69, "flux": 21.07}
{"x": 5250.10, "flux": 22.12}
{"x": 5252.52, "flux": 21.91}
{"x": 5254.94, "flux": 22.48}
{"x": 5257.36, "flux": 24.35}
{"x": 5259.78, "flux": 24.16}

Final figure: 19.66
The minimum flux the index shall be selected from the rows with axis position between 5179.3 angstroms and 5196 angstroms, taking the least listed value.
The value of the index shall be 9.323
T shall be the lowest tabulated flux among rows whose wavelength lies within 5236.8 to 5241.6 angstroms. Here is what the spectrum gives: 24.13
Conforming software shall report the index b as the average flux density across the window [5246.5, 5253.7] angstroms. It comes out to 21.7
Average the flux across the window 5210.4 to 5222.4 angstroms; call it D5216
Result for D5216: 20.4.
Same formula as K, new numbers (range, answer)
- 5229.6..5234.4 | 22.85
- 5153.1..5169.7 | 18.67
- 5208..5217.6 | 21.38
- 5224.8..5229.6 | 18.76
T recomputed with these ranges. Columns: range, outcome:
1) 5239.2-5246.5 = 23.84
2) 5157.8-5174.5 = 9.114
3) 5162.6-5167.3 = 13.36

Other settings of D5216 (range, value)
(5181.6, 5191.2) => 13.4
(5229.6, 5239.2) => 22.8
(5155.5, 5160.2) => 17.9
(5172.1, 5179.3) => 11.8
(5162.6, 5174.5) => 12.5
